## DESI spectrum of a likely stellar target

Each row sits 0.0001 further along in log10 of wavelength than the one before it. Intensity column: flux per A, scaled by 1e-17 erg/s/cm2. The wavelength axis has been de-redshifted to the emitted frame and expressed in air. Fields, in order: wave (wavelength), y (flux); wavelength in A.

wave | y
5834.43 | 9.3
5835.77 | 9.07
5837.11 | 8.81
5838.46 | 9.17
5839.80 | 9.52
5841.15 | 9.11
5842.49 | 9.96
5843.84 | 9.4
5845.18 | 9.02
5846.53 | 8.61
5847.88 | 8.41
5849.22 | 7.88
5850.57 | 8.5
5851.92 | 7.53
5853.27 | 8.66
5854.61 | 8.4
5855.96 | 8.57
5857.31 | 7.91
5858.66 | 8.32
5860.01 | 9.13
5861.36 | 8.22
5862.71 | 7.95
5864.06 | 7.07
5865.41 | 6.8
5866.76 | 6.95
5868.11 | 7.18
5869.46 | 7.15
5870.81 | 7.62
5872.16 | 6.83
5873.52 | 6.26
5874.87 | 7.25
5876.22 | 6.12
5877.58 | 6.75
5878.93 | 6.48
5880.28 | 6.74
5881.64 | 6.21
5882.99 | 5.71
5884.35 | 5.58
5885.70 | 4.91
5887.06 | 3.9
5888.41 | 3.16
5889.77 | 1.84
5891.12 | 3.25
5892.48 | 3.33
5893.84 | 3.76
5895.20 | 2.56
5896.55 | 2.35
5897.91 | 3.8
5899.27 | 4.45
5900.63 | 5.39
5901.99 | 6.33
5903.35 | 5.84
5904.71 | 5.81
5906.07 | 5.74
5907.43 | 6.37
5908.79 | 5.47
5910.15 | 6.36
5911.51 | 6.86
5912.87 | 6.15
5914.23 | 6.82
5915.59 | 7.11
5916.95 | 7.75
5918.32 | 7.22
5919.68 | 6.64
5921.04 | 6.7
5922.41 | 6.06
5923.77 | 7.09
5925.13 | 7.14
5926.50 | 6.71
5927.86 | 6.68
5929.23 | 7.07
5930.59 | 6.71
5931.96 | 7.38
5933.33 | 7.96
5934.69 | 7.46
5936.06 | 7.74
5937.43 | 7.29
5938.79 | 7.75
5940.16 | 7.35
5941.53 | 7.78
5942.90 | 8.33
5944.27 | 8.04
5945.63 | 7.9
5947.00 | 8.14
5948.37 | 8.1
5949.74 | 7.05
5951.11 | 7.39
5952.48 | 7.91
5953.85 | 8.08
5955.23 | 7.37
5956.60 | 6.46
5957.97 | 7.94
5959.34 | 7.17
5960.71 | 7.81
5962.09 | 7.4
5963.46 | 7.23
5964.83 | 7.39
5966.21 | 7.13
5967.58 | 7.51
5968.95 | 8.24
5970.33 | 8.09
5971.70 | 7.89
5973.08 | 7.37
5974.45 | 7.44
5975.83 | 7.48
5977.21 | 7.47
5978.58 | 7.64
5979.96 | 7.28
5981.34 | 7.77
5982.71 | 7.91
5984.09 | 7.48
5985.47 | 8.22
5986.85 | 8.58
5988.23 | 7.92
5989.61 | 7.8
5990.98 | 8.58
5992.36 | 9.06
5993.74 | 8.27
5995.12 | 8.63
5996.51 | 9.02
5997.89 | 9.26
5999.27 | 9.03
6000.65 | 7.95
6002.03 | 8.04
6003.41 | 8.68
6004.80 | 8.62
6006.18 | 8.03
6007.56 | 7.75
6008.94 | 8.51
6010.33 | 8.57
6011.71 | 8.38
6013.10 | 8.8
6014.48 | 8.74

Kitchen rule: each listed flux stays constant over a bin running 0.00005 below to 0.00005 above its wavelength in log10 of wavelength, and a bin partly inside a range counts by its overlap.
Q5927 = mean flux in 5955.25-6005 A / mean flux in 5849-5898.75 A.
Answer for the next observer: 1.3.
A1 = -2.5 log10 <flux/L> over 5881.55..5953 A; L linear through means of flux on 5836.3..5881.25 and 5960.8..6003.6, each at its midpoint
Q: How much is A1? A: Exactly 0.272 mag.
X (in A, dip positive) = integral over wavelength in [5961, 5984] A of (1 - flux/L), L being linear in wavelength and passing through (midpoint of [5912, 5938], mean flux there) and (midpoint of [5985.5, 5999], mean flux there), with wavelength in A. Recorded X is 1.5 A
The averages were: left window 7.03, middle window 7.58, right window 8.57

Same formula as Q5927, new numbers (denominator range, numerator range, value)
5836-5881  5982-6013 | 1.05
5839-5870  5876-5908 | 0.58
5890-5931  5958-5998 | 1.37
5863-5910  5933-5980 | 1.39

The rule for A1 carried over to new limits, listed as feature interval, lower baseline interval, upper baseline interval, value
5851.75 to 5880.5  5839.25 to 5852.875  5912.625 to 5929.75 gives 0.114 mag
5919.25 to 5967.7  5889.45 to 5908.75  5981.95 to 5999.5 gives -0.169 mag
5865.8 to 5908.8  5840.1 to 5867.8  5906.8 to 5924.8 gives 0.361 mag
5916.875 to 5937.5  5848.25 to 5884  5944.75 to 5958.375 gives 0.073 mag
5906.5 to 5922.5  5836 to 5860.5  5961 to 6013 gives 0.256 mag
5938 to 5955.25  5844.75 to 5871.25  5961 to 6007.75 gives 0.028 mag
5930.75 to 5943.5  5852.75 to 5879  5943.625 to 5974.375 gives -0.005 mag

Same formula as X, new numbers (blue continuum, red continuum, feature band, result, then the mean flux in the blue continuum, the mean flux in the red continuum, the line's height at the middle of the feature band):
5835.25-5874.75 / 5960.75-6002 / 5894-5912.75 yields 6.8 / 8.19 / 7.97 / 8.1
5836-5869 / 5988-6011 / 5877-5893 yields 6.8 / 8.38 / 8.47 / 8.4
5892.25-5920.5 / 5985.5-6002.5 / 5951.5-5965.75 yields -0.3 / 5.57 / 8.51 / 7.32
